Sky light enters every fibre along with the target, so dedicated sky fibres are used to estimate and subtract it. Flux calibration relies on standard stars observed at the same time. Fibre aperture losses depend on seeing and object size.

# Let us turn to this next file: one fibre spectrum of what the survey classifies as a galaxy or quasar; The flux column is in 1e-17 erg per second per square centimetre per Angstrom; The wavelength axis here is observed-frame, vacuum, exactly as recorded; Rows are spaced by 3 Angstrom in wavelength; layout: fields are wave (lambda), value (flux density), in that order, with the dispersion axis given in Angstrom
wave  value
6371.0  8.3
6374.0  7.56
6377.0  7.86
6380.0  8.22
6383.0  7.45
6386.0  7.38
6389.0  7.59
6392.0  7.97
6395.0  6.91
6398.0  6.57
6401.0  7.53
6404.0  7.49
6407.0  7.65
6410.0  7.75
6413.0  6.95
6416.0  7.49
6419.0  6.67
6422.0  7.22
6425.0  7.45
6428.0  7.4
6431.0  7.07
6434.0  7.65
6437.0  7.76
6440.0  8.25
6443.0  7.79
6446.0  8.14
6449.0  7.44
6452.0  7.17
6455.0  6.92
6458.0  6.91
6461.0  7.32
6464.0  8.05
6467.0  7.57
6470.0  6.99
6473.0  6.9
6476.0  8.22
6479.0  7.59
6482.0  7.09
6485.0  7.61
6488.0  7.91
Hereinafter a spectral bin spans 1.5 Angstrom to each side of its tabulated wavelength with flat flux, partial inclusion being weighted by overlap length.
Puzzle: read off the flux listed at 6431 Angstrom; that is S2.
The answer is 7.07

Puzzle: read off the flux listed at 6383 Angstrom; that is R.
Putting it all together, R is 7.45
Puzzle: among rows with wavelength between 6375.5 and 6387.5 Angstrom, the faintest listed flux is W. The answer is 7.38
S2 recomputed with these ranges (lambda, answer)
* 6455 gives 6.92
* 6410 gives 7.75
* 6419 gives 6.67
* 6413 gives 6.95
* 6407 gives 7.65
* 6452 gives 7.17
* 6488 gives 7.91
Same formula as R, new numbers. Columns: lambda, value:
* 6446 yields 8.14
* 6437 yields 7.76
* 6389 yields 7.59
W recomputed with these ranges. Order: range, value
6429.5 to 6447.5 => 7.07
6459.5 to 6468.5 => 7.32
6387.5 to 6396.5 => 6.91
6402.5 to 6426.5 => 6.67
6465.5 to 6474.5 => 6.9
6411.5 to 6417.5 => 6.95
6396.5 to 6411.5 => 6.57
